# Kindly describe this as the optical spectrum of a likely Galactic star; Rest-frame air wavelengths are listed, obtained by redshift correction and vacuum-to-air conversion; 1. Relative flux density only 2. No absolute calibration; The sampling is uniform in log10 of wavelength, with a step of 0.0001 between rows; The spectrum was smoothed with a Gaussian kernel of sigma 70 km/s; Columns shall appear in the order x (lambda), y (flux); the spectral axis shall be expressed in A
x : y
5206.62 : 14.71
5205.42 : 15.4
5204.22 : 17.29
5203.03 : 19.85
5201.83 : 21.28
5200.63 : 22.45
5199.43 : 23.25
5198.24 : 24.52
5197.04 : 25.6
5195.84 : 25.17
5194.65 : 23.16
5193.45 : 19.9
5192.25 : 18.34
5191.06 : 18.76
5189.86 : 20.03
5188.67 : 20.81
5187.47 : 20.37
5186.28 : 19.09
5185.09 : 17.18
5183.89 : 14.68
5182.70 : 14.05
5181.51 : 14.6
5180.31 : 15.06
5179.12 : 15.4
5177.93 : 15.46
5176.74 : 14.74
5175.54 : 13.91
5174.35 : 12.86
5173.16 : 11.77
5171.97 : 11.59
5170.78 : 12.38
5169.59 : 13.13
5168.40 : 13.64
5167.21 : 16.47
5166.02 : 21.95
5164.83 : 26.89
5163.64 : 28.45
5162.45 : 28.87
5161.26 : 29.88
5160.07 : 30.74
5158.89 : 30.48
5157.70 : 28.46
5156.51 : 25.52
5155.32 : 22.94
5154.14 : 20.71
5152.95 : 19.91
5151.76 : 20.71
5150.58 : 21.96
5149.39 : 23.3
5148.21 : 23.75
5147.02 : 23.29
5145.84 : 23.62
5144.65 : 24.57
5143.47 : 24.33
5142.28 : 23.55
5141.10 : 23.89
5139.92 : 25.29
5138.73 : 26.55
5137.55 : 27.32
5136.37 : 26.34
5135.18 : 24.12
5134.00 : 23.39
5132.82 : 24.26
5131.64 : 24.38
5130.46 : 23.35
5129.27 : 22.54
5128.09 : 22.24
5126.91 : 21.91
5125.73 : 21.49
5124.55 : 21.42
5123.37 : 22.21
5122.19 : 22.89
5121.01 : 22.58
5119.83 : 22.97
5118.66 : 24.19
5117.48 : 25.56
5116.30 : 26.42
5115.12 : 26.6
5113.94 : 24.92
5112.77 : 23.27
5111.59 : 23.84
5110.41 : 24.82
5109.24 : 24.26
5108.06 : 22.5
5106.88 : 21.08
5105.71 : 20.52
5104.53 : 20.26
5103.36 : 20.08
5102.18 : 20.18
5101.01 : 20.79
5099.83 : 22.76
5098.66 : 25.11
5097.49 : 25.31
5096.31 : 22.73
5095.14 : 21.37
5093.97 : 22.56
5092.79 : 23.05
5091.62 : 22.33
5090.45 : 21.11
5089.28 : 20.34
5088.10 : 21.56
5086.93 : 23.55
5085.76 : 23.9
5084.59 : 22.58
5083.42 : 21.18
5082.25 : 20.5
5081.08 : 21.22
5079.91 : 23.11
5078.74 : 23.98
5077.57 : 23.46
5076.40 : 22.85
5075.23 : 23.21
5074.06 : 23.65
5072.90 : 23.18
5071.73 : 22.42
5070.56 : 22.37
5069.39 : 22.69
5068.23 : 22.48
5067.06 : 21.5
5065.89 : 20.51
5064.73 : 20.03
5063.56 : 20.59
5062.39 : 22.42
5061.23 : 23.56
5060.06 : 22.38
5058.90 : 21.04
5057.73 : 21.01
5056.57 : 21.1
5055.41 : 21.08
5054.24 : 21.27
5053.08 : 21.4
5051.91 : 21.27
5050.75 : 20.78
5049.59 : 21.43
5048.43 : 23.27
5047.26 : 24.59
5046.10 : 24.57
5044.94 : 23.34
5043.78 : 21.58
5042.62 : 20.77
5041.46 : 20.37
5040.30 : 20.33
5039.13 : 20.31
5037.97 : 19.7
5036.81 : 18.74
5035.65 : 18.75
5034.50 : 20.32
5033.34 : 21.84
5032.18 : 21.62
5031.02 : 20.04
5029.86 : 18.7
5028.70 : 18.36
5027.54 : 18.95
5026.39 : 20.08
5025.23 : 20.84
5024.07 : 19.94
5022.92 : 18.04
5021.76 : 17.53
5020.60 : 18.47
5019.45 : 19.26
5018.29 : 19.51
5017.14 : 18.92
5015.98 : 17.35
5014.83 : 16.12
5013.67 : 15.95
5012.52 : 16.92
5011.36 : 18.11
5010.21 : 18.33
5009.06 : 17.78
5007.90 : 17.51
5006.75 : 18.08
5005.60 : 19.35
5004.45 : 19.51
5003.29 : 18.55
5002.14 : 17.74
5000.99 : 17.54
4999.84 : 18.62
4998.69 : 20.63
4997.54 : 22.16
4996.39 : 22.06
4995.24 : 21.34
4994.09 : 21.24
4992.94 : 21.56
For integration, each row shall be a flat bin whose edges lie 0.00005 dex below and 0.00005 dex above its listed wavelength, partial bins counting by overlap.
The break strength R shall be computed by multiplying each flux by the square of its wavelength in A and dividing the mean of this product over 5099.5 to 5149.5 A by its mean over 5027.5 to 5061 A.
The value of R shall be 1.15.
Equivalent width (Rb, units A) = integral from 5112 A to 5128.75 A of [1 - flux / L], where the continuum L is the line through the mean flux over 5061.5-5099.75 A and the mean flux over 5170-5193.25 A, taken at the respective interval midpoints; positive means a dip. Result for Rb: -3.0 A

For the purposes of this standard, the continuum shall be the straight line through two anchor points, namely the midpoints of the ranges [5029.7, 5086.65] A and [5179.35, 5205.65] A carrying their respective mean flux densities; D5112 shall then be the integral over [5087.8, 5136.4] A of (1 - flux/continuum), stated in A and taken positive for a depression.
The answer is -4.78 A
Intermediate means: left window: 21.7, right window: 19.6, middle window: 22.9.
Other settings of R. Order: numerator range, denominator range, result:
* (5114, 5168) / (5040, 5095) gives 1.13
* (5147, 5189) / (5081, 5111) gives 0.92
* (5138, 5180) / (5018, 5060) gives 1.09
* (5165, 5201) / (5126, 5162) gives 0.74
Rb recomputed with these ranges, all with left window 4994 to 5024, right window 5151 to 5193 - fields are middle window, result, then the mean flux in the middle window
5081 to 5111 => -4.8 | 22.2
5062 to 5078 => -2.7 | 22.2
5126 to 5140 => -3.6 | 24.2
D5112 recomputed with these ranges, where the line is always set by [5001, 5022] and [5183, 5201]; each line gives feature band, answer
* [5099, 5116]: -2.8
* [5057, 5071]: -2.1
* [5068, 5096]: -4.9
